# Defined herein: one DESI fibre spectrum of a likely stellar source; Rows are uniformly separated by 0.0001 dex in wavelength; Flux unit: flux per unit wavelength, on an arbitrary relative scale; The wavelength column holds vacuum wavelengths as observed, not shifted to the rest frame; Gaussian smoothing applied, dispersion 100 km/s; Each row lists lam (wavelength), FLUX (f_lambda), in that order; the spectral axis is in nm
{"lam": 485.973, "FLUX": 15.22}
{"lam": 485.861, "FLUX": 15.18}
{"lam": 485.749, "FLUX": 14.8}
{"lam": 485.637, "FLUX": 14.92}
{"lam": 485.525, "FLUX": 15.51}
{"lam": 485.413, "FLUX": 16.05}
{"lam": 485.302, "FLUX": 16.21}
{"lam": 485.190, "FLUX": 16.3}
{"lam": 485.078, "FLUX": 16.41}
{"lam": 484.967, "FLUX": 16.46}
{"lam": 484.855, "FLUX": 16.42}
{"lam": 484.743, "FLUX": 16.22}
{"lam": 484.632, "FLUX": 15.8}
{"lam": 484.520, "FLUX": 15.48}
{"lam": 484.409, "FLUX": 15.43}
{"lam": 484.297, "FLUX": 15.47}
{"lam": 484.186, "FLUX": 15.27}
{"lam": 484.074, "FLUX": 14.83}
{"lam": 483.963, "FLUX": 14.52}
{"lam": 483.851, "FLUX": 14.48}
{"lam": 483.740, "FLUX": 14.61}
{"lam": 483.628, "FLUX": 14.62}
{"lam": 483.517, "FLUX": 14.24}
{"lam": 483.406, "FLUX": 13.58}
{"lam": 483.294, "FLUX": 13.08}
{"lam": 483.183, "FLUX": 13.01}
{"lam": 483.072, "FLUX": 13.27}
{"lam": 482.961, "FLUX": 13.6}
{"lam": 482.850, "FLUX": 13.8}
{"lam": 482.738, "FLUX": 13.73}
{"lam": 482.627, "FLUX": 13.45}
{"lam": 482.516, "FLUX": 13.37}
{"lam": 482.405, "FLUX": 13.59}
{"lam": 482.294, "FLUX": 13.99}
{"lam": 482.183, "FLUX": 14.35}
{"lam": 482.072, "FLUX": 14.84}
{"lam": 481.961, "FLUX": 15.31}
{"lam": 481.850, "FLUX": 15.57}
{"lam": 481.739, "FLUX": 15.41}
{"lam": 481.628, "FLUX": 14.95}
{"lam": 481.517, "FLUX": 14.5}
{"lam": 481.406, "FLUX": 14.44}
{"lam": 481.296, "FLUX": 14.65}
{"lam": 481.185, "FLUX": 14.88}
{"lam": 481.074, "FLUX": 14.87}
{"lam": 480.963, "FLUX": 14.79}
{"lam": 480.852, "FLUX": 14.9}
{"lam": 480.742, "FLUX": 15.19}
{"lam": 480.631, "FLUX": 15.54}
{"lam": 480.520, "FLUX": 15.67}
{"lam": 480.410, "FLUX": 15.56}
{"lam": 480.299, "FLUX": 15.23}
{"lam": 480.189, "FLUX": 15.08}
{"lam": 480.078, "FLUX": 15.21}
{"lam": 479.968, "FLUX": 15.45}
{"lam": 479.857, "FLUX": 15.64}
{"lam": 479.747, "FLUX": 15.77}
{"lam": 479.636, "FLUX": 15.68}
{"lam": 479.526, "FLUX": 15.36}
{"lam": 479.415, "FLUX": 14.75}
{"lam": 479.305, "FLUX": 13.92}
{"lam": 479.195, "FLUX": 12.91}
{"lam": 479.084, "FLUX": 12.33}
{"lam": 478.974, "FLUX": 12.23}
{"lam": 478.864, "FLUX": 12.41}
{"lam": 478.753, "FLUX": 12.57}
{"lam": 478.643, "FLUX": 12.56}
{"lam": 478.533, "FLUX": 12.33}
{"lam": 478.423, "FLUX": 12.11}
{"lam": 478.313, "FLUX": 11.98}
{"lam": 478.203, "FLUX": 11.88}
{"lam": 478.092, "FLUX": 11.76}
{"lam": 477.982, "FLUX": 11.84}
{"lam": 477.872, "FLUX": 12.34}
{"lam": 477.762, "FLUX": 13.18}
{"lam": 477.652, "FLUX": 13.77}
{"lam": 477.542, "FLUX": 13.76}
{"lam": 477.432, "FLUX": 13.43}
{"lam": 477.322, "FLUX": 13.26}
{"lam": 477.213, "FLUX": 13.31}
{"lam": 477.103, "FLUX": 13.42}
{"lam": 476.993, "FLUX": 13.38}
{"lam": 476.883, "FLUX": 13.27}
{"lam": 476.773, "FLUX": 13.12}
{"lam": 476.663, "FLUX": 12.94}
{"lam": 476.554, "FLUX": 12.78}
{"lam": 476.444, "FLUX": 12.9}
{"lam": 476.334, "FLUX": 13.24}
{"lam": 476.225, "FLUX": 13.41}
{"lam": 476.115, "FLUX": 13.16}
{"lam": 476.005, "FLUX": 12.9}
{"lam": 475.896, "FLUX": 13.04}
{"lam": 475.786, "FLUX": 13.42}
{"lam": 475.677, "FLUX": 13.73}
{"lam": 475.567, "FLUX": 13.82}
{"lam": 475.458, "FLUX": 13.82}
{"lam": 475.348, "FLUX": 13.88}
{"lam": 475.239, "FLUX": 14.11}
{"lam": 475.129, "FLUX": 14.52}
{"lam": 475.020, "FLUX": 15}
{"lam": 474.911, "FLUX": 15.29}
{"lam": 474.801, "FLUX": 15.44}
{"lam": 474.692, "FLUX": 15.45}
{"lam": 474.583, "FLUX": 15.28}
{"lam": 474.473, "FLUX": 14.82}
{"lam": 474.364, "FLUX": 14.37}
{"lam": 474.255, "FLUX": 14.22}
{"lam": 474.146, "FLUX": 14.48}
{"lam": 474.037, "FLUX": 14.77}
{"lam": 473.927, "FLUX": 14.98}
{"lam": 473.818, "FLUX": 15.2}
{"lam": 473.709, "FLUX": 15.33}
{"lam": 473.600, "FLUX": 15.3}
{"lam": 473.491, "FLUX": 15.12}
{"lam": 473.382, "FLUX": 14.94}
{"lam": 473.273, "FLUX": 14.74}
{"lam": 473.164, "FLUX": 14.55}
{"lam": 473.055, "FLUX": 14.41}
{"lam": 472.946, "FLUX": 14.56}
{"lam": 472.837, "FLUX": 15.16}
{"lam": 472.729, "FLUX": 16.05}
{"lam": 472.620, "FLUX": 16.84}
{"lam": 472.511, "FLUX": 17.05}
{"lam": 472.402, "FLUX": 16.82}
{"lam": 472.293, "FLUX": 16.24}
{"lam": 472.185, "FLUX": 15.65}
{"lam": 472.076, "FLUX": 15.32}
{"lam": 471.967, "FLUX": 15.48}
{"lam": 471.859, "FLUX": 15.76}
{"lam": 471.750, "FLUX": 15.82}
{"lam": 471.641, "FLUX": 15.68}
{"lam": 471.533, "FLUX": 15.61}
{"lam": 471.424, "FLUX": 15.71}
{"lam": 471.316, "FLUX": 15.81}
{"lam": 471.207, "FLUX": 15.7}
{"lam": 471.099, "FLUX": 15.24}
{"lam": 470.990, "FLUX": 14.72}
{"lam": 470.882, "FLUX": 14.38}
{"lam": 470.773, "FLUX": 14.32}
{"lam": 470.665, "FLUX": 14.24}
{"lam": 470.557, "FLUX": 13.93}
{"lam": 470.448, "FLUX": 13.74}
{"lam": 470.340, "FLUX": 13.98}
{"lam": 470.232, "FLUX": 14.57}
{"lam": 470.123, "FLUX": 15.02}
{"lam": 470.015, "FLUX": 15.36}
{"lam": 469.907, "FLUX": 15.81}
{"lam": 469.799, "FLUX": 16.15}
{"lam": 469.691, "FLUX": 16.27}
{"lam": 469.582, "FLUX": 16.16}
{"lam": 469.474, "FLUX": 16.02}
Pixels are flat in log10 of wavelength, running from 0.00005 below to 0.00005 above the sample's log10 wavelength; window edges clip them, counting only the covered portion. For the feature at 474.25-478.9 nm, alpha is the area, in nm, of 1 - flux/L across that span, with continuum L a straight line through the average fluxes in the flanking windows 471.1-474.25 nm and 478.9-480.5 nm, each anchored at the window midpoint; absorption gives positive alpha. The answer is 0.49 nm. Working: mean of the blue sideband 15.4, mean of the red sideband 14.7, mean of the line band 13.4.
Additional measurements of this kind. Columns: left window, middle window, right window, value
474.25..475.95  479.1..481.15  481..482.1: -0.03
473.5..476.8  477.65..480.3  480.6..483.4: 0.14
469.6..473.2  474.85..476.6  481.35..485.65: 0.17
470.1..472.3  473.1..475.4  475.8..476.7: -0.16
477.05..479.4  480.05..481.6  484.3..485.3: -0.11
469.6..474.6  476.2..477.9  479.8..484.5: 0.19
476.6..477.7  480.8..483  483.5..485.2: 0.04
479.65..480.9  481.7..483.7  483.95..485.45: 0.20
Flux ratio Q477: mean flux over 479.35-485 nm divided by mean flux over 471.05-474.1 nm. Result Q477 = 1.0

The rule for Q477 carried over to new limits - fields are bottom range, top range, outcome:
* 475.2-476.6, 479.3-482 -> 1.13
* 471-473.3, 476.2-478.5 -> 0.83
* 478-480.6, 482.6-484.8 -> 1.04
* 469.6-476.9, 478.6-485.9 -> 1.00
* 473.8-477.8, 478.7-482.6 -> 1.05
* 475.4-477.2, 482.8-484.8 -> 1.09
